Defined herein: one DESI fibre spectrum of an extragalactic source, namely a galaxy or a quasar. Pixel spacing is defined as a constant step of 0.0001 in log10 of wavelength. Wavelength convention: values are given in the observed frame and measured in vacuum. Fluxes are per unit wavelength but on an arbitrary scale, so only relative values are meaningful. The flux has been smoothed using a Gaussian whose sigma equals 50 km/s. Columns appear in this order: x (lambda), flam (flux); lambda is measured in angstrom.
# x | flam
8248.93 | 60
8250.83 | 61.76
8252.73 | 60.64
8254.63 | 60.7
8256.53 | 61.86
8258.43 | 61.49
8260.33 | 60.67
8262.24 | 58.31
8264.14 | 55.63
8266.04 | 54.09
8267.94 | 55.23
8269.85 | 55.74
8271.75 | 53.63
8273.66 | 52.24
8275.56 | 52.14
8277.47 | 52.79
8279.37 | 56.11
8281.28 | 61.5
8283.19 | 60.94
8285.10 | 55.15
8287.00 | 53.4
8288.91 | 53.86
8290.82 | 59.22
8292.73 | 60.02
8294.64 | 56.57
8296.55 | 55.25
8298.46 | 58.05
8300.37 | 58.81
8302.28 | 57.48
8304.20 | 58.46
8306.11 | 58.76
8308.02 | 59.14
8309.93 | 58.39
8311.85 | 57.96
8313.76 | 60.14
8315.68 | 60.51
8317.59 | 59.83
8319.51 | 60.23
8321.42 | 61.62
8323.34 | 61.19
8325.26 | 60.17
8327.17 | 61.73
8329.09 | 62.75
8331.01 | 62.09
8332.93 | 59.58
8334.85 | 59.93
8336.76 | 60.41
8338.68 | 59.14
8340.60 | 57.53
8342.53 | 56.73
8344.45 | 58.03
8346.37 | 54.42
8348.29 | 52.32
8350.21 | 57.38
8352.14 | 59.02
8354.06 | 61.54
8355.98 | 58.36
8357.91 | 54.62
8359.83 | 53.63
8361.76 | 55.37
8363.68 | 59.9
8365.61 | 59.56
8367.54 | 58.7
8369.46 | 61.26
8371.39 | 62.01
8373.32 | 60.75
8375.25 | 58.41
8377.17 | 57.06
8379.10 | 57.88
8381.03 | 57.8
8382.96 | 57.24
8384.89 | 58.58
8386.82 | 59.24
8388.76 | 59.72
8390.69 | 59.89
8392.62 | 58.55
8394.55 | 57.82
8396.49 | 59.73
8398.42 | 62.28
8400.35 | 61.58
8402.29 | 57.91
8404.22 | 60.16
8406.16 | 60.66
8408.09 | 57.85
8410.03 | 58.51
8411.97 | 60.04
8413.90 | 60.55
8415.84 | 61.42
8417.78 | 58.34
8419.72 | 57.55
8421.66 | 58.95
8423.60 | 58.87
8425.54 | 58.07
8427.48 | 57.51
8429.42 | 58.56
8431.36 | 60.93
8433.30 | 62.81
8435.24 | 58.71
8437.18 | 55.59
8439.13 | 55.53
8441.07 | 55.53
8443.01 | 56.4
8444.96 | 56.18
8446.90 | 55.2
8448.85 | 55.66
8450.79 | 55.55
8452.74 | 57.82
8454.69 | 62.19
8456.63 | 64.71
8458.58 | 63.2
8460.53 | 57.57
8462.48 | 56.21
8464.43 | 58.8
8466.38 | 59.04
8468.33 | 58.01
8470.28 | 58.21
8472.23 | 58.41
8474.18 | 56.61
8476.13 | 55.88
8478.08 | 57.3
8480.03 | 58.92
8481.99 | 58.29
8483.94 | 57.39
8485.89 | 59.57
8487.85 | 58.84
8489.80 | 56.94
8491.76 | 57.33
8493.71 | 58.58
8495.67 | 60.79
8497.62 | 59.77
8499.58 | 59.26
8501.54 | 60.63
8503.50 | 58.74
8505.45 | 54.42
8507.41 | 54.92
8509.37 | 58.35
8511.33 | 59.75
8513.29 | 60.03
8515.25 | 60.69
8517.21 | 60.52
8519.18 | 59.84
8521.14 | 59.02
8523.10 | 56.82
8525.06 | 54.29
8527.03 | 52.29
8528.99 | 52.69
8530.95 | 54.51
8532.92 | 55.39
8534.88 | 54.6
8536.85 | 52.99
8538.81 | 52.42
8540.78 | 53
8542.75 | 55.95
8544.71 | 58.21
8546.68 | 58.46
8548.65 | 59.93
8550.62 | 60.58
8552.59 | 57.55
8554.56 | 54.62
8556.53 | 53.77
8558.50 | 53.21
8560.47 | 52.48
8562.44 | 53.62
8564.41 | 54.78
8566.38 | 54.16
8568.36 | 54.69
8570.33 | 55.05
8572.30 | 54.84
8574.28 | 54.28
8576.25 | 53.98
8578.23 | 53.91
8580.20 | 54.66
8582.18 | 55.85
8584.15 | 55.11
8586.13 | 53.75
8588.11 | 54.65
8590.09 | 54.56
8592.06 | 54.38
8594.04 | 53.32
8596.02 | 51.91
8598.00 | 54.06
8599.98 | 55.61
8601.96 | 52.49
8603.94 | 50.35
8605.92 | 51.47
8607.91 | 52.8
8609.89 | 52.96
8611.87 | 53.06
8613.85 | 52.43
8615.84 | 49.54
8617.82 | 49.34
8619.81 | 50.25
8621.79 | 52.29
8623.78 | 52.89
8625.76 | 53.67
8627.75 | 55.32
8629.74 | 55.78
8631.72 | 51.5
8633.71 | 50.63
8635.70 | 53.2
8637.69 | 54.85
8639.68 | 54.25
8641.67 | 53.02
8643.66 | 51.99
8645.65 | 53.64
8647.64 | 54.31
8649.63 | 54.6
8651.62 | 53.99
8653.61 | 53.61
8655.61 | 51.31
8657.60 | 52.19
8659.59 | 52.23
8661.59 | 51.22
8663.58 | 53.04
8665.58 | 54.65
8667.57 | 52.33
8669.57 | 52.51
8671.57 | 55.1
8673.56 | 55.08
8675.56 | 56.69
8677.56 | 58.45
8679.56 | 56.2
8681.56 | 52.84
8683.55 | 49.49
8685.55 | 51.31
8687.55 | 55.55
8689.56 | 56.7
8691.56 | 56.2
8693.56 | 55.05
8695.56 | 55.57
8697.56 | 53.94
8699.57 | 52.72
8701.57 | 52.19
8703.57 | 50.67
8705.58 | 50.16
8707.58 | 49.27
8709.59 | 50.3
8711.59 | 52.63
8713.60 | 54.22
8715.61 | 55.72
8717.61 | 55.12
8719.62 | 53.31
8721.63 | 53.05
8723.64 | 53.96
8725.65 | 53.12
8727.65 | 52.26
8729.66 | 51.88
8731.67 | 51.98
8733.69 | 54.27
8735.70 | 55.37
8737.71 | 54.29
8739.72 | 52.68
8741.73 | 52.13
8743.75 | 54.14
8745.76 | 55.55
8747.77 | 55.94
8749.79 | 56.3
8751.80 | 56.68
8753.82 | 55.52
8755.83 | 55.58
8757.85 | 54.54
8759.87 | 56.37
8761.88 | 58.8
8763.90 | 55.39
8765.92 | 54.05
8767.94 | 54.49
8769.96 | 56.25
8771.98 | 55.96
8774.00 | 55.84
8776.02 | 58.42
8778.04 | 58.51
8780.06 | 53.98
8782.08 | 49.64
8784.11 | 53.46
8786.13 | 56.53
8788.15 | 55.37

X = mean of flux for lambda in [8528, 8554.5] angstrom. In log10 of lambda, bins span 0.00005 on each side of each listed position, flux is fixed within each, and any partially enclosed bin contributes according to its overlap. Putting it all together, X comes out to 55.8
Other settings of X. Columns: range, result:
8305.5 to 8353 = 59.2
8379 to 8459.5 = 58.8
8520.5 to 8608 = 54.6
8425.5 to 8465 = 58.2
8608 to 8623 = 51.5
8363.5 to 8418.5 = 59.4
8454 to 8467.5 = 60.2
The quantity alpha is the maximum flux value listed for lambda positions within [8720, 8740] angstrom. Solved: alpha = 55.37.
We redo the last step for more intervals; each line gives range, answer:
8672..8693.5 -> 58.45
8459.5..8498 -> 60.79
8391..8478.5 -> 64.71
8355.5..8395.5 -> 62.01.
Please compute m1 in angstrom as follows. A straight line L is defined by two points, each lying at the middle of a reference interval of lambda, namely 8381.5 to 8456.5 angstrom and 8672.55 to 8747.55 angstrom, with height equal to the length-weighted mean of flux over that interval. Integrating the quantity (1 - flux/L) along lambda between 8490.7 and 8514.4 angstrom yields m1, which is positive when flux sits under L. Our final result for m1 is -0.5 angstrom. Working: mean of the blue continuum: 58.7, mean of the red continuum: 53.7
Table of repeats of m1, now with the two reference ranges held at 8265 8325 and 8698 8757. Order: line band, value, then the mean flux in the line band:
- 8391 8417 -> -1.5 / 59.8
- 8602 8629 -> 1.2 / 52.1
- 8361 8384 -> -0.9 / 58.9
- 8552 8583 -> 0.3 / 54.4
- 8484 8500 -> -0.9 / 58.8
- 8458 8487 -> -1.2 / 58.2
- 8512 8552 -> -1.0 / 56.6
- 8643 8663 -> 0.5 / 52.9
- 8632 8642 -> 0.2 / 53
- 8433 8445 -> -0.2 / 57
